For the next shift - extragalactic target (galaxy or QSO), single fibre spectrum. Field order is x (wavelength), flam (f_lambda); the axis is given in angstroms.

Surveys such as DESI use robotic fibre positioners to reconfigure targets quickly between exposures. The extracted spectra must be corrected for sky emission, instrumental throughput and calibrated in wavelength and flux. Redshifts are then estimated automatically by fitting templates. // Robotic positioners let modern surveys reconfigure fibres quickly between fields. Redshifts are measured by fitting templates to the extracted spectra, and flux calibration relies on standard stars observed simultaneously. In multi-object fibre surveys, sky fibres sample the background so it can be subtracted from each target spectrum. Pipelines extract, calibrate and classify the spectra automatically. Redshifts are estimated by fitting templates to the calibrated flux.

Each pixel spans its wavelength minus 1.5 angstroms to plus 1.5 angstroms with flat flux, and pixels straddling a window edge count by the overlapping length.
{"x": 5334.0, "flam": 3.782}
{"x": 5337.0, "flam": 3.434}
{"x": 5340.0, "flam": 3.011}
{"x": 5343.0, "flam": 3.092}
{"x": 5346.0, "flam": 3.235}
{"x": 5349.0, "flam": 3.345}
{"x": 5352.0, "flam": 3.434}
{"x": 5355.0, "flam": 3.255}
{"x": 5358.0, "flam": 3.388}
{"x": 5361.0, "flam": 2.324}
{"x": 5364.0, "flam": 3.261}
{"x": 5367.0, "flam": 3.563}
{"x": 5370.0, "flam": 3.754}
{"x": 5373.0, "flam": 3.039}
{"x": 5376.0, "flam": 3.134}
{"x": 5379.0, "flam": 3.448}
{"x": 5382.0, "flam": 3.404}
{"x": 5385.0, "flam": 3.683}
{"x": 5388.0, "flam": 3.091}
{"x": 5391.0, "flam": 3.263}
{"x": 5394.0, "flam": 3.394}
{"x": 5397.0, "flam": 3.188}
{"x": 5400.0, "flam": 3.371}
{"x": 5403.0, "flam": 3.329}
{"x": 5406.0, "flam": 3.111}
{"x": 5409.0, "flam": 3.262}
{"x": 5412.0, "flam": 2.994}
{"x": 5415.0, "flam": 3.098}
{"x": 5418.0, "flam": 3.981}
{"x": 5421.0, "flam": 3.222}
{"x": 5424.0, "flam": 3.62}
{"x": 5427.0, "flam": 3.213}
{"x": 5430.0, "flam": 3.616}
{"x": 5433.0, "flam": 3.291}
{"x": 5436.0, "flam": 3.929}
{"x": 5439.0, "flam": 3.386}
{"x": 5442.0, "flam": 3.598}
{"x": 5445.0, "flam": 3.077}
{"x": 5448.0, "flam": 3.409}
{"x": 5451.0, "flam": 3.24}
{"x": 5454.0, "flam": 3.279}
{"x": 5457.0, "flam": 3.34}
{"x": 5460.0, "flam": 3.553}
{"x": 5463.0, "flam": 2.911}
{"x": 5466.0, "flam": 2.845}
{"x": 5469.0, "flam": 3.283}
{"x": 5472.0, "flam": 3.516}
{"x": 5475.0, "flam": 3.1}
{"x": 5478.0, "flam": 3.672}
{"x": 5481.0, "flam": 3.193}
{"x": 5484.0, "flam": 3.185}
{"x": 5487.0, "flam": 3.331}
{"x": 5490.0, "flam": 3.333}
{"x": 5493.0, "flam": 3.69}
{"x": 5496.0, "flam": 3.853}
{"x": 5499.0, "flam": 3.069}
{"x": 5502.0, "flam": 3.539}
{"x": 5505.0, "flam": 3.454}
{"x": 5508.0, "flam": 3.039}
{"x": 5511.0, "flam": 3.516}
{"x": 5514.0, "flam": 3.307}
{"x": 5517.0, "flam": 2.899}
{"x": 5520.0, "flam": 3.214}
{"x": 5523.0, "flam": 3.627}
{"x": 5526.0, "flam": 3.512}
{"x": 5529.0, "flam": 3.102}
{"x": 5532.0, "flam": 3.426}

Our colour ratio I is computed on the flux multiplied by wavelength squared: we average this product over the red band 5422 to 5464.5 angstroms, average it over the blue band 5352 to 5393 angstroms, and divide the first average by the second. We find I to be 1.06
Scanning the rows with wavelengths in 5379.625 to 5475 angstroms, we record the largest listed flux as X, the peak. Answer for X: 3.981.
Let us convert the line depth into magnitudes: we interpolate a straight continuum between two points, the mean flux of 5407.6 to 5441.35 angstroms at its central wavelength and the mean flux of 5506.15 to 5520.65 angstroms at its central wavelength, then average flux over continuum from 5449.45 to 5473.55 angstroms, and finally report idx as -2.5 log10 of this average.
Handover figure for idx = 0.03 mag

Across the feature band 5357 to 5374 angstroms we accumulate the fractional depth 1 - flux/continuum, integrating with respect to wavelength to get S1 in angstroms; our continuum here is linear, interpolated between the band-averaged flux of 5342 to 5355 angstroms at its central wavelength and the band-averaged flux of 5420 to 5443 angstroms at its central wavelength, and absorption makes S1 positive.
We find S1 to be 0.52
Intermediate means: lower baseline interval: 3.28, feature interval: 3.22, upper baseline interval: 3.49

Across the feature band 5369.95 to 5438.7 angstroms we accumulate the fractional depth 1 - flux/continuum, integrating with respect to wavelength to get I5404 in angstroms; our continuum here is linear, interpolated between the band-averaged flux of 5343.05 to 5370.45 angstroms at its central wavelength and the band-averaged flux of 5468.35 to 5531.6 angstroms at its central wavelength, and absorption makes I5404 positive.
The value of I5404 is -1.45 angstroms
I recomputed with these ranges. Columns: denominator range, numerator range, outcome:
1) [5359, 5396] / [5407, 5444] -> 1.06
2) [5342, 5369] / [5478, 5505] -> 1.11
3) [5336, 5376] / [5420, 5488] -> 1.07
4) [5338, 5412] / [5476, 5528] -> 1.08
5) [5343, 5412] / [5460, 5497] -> 1.06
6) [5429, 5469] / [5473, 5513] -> 1.03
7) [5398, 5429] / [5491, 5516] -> 1.06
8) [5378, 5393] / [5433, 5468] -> 1.01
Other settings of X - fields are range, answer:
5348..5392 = 3.754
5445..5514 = 3.853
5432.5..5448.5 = 3.929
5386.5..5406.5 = 3.394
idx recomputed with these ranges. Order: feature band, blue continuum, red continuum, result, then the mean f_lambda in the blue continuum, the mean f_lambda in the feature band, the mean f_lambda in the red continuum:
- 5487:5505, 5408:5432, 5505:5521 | -0.07 mag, 3.38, 3.48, 3.22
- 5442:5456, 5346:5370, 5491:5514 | 0.03 mag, 3.26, 3.29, 3.44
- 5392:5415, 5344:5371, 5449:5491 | 0.01 mag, 3.27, 3.23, 3.27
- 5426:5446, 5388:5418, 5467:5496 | -0.05 mag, 3.25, 3.46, 3.38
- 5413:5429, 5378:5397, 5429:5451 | 0.00 mag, 3.36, 3.42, 3.45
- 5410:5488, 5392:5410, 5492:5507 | 0.01 mag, 3.28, 3.34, 3.5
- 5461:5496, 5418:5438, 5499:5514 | 0.03 mag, 3.52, 3.31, 3.35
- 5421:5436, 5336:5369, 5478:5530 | -0.06 mag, 3.22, 3.46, 3.36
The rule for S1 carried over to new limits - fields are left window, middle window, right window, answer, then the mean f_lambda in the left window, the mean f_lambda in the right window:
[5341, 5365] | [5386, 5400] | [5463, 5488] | -0.3 angstroms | 3.16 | 3.24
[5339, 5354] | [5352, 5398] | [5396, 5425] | -0.2 angstroms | 3.23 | 3.31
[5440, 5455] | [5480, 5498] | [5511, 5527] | -0.6 angstroms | 3.32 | 3.32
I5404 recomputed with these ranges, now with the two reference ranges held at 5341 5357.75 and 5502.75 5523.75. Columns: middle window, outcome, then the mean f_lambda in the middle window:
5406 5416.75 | 0.5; 3.14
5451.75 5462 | -0.2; 3.36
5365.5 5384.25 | -0.7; 3.4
